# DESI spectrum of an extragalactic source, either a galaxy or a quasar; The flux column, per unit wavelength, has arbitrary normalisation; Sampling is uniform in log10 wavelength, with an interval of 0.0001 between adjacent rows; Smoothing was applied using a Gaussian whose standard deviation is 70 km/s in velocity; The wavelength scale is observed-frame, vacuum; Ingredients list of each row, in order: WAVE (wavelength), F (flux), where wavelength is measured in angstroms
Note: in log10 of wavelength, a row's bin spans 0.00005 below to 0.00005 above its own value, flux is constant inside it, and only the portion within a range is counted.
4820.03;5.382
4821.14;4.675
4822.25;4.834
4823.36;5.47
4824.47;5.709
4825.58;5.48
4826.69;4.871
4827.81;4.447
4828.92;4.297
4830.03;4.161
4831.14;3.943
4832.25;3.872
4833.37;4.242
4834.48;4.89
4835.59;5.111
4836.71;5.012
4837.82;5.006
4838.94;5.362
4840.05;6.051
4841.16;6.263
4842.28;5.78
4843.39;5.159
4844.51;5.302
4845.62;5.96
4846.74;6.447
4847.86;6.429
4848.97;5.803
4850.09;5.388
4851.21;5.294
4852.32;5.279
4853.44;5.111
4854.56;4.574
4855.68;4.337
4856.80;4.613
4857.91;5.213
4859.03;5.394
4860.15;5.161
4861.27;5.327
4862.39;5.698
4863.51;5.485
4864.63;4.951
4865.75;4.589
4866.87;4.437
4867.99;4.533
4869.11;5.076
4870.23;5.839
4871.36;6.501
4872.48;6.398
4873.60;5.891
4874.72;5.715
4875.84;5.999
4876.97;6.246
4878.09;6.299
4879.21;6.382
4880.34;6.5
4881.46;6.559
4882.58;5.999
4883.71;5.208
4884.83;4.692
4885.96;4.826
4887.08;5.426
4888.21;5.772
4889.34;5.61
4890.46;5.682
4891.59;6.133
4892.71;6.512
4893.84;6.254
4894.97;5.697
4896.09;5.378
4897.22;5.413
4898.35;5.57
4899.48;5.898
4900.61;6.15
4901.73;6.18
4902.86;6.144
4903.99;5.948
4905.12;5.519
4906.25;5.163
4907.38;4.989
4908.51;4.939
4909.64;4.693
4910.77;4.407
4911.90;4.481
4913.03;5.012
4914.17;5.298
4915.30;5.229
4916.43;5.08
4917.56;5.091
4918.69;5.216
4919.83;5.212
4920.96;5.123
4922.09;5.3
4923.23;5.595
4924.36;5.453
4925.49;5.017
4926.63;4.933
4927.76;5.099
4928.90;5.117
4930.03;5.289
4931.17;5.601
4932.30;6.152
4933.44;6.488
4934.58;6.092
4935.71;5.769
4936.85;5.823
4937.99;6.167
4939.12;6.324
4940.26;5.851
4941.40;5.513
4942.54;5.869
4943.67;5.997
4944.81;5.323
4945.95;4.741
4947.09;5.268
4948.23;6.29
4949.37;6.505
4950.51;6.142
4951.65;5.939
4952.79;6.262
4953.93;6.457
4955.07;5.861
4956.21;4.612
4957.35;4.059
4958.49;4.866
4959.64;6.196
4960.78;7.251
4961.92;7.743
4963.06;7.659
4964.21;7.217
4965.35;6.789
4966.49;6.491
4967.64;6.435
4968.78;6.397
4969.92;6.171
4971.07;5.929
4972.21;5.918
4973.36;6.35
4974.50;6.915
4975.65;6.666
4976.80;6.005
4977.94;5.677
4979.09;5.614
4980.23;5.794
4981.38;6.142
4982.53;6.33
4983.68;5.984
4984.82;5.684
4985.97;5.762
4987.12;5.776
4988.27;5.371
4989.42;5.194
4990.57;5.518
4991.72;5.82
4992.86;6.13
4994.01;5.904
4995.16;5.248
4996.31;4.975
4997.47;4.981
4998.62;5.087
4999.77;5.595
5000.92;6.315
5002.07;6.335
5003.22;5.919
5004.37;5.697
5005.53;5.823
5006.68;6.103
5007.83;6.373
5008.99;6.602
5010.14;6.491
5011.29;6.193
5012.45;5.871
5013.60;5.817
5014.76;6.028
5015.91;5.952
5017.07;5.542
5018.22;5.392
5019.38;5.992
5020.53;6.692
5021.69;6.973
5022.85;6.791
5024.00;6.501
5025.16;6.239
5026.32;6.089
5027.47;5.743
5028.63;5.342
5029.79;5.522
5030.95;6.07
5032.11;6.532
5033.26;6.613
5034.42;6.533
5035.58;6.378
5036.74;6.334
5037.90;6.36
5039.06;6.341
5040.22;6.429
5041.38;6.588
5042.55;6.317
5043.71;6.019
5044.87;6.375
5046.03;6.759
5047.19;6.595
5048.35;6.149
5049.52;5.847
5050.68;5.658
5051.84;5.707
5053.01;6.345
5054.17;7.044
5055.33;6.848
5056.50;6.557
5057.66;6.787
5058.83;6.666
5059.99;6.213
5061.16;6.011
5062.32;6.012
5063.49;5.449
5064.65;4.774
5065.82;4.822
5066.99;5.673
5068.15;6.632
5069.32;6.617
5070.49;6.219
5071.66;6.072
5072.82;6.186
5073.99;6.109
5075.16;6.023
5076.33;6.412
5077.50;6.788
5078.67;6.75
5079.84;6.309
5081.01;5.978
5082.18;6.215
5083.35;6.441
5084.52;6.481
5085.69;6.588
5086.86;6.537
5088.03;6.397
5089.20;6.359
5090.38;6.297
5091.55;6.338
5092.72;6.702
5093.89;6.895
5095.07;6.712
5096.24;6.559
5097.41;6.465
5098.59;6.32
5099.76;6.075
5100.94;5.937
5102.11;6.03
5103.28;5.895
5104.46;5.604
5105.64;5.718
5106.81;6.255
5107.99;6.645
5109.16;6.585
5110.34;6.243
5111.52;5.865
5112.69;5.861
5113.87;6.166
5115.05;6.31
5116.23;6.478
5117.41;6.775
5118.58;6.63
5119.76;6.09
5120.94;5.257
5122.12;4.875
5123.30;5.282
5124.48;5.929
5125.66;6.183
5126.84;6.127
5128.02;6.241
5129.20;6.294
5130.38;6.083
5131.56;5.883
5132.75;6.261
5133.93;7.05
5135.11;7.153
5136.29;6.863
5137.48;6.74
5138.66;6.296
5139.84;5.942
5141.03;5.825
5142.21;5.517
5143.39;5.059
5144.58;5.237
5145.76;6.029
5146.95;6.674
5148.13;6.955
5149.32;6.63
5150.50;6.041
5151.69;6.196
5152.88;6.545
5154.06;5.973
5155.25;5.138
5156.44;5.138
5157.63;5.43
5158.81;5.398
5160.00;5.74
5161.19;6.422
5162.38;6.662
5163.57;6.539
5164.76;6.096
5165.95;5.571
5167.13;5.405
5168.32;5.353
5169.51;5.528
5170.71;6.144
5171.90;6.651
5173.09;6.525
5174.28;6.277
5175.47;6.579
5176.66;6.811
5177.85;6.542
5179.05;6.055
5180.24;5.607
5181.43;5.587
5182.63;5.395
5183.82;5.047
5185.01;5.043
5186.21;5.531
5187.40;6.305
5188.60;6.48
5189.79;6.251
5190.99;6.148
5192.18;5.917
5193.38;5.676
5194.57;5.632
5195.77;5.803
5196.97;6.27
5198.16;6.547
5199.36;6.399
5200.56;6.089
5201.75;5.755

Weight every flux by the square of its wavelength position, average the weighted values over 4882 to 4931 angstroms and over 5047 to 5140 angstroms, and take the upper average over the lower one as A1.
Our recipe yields 1.2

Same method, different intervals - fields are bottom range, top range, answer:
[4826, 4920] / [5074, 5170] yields 1.26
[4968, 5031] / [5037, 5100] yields 1.09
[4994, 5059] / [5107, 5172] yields 1.03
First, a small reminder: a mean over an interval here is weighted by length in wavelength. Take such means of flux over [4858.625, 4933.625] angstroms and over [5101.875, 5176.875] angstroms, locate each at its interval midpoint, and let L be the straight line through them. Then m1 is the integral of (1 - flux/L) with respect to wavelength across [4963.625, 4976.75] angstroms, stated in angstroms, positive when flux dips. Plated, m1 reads -1.8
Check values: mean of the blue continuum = 5.5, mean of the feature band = 6.46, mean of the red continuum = 6.09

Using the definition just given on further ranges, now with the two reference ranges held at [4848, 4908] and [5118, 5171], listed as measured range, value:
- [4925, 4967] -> -1.72 angstroms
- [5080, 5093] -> -1.04 angstroms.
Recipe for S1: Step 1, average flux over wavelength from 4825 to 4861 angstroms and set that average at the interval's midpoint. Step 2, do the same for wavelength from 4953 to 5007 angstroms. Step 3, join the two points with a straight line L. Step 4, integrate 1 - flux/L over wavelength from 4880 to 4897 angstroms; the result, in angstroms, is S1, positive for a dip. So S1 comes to -1.0 angstroms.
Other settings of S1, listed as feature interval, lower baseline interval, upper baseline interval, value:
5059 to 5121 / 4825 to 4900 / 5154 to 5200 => -4.5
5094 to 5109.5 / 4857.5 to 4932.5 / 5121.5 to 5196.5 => -0.9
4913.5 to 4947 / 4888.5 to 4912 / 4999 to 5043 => 1.3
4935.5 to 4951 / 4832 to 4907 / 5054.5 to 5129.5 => -0.2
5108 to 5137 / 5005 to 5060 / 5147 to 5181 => -0.3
